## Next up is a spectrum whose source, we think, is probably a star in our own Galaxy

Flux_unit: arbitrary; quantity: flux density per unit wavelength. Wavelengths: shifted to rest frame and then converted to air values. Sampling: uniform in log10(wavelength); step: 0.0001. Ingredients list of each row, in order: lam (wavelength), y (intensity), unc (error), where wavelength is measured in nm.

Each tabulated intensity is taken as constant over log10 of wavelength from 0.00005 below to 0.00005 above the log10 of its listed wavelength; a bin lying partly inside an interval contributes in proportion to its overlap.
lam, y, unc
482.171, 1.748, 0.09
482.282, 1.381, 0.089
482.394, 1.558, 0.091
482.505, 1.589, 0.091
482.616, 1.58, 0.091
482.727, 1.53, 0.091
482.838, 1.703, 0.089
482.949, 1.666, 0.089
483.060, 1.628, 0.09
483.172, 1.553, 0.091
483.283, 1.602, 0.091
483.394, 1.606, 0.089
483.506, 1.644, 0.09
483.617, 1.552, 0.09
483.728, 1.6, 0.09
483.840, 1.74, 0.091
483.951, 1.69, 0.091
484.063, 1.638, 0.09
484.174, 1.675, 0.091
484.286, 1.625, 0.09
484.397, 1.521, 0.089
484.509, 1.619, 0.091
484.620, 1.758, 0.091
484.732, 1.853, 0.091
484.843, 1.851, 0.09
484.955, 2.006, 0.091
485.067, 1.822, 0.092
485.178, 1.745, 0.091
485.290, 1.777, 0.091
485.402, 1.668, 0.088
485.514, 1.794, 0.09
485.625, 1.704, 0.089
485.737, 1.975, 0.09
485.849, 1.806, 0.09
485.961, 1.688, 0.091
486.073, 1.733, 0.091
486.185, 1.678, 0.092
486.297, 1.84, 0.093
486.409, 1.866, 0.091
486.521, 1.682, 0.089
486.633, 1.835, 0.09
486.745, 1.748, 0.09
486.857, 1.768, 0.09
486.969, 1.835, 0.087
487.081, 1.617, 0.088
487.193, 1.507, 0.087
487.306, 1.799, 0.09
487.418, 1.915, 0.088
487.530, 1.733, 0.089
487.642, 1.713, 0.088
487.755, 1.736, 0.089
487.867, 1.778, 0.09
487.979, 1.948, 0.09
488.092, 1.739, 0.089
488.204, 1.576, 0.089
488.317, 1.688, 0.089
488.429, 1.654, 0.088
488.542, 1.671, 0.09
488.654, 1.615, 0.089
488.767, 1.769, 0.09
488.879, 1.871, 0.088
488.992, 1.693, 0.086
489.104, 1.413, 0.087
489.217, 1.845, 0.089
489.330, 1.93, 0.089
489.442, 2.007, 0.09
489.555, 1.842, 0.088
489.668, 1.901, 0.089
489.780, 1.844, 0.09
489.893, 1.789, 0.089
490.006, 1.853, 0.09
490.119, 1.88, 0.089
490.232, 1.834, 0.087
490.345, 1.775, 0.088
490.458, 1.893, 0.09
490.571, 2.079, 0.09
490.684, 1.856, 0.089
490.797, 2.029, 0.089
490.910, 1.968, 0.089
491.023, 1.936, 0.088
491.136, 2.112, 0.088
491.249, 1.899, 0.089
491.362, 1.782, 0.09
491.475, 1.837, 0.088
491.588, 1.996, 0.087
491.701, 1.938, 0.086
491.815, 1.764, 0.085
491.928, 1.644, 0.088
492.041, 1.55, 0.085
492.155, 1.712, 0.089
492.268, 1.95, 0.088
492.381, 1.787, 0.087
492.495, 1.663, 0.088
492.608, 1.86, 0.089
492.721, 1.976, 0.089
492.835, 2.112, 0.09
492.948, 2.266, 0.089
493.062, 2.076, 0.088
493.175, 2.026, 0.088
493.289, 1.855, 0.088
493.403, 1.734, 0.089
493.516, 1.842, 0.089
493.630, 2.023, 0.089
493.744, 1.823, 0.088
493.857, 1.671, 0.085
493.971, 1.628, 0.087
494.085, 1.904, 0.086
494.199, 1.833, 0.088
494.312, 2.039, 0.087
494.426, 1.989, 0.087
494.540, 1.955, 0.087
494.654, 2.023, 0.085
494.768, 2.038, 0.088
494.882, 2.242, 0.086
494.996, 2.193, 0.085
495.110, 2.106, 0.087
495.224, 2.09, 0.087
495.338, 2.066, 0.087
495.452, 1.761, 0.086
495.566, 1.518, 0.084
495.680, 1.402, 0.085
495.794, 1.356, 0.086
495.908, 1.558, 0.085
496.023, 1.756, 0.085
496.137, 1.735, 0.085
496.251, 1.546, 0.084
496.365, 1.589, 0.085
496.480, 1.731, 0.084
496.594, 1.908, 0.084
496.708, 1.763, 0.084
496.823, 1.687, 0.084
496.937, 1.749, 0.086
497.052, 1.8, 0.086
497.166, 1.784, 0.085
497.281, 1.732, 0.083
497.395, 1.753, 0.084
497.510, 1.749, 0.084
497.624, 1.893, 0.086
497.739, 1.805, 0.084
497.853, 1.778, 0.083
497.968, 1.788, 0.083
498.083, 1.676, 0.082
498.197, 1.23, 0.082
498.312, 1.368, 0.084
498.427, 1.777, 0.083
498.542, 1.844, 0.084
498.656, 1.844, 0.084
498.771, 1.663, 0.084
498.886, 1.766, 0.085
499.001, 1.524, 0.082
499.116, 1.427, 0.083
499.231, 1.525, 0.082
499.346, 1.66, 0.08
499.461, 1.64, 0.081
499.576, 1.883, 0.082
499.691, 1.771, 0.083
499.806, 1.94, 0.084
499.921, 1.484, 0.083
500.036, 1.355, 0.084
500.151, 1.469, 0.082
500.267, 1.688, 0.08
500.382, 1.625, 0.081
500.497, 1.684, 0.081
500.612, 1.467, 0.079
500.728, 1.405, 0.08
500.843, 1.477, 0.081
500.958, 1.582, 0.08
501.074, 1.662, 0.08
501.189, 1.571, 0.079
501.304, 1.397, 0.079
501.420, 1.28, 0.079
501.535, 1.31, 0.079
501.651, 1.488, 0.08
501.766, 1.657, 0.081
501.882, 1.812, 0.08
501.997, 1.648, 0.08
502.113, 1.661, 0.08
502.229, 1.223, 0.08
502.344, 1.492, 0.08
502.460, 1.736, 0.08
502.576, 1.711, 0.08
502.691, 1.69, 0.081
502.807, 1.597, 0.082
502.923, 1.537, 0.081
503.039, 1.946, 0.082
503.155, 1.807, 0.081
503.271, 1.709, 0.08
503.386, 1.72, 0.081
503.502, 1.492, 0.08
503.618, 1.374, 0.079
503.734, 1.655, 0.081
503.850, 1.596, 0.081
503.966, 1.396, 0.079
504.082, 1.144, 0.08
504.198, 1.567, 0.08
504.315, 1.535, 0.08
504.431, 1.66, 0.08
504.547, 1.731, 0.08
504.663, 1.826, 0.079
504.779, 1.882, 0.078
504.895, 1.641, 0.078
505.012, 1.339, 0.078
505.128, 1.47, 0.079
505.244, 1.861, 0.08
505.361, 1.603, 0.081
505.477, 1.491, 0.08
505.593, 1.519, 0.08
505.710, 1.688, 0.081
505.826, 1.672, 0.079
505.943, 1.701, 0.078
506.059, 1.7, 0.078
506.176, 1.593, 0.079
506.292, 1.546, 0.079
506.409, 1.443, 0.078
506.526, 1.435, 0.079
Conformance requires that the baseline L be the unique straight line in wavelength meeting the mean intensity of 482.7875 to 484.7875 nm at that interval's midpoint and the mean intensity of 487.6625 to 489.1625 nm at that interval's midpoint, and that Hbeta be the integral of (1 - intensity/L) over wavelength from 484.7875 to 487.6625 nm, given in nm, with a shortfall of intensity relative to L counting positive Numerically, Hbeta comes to -0.166 nm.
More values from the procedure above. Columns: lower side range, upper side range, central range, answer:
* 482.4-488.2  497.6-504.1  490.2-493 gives -0.36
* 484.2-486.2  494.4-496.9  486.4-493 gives -0.13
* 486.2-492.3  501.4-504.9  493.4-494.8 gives -0.13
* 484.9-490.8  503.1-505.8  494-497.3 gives -0.24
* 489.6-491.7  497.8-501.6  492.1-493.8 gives -0.08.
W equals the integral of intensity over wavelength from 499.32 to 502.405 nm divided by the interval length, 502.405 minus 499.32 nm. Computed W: 1.57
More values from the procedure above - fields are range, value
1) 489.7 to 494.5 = 1.88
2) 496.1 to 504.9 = 1.63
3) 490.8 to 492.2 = 1.85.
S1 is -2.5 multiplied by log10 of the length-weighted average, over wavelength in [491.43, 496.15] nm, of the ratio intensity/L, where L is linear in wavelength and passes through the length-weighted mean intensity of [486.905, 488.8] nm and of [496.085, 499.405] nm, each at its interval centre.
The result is -0.098 mag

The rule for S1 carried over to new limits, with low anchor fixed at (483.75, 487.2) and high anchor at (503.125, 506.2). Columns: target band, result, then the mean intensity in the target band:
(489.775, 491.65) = -0.12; 1.91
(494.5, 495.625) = -0.19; 2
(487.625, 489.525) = -0.01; 1.75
